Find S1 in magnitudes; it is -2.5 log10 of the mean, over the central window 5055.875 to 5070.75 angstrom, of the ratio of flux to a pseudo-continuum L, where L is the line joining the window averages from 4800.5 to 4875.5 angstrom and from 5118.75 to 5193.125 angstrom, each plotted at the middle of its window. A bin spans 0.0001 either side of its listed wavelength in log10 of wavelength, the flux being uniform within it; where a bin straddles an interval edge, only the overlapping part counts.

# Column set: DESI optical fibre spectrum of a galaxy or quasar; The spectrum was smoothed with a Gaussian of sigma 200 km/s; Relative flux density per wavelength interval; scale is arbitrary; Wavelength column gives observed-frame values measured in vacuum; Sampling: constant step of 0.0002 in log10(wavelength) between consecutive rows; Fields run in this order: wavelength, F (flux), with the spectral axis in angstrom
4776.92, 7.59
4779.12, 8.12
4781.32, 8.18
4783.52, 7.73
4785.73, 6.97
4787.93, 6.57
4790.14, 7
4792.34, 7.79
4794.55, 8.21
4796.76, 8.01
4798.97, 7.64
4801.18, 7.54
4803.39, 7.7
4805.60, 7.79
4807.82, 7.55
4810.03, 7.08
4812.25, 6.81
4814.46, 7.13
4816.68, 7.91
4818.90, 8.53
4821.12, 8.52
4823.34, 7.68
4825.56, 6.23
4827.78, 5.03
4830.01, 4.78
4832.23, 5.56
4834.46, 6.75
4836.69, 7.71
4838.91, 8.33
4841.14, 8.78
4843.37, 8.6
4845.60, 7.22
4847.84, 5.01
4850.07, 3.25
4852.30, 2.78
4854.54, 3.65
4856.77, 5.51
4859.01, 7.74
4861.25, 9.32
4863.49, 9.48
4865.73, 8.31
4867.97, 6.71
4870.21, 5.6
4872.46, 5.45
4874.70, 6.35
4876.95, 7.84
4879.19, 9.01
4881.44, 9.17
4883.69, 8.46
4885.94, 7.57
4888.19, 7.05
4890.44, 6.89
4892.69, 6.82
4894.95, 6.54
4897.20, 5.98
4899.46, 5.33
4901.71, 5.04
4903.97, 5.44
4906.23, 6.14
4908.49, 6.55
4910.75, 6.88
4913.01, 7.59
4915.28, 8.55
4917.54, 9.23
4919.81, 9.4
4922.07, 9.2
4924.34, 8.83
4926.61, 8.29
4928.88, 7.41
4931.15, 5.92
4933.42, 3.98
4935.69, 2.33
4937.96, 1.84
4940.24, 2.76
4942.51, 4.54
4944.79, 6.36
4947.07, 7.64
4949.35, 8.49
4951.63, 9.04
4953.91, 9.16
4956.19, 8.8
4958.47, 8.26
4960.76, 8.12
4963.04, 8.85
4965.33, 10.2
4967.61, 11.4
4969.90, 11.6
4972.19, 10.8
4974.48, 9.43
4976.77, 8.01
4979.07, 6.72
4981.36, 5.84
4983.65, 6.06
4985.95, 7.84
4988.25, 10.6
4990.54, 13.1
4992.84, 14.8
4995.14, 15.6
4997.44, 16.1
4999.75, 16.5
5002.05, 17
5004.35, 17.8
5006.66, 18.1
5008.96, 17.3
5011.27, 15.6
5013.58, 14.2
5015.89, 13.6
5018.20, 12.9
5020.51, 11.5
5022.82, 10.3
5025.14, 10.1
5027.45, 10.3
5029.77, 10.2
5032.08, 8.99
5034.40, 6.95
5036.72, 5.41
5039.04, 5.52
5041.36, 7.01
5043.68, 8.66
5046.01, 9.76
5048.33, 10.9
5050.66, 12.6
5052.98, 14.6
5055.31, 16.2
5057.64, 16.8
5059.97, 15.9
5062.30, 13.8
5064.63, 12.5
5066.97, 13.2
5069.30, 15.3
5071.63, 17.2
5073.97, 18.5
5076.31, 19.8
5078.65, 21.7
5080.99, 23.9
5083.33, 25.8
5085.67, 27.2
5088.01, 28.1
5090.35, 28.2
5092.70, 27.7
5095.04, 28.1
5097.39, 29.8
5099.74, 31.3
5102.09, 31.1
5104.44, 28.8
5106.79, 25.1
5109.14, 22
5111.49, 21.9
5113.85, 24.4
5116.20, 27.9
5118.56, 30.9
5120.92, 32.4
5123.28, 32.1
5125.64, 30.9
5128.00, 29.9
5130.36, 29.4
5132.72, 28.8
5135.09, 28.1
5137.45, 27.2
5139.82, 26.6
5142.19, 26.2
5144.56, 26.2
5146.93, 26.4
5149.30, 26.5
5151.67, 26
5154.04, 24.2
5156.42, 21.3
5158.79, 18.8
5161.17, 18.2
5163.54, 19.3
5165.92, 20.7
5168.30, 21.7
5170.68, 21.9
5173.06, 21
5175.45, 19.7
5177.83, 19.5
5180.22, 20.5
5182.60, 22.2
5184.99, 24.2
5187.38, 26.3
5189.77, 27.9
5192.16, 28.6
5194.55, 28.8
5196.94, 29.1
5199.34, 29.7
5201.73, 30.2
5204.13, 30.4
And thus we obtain 0.32 mag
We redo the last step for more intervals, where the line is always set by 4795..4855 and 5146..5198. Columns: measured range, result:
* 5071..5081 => -0.07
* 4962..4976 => 0.30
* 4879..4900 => 0.33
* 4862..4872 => 0.18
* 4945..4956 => 0.46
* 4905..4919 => 0.41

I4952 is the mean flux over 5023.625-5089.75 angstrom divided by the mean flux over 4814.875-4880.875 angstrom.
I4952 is 2.14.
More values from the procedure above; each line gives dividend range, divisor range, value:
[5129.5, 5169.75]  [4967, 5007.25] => 2.03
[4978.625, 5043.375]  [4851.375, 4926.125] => 1.64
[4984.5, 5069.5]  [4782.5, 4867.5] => 1.78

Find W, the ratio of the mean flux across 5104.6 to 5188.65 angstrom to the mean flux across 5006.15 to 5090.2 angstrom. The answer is 1.70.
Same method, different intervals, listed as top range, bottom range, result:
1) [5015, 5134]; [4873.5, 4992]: 2.58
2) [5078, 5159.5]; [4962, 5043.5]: 2.40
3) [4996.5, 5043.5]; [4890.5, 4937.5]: 1.81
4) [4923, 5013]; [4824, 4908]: 1.48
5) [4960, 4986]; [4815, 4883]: 1.27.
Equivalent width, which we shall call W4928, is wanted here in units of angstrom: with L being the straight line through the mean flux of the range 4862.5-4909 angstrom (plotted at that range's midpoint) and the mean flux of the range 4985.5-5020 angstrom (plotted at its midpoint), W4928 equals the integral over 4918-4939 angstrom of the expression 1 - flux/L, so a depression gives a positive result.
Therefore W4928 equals 6.91 angstrom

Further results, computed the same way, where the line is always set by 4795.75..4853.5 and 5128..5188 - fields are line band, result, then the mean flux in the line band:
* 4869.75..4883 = 3.04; 7.36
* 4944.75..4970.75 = 8.72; 9.08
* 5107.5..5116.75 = -1.05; 23.9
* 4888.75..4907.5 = 8.03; 6.06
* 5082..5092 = -3.54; 27.3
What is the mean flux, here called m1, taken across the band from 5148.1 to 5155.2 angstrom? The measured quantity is 25.6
